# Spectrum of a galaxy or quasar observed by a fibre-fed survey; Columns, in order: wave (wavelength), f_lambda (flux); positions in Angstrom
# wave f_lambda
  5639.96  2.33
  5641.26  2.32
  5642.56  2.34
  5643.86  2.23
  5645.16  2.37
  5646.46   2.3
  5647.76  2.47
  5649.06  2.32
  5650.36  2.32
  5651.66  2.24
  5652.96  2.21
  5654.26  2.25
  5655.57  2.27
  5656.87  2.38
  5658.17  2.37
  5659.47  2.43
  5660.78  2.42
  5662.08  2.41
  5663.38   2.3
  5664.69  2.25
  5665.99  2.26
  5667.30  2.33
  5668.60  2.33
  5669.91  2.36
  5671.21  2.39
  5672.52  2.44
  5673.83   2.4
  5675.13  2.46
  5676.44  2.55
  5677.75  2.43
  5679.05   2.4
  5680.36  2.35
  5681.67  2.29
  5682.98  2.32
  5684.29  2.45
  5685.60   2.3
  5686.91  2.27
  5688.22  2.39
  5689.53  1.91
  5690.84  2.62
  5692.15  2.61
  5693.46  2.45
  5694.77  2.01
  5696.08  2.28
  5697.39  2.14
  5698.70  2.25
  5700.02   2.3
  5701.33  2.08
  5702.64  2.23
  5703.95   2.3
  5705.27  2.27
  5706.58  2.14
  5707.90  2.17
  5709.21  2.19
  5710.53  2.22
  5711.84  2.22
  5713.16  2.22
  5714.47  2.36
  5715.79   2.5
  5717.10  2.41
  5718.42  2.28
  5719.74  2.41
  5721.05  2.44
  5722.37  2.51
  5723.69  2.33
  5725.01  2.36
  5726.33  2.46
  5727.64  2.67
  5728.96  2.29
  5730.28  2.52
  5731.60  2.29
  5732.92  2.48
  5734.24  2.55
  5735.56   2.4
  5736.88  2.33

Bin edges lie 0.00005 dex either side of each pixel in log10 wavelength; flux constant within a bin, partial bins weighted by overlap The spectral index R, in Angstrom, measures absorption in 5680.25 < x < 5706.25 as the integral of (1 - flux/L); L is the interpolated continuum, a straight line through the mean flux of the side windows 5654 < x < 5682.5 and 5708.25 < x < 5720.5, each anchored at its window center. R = 0.6 Angstrom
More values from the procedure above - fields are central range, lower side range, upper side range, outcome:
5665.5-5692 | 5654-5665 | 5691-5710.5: -0.74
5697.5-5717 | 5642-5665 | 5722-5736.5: 1.28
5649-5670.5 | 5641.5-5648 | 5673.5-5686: 0.36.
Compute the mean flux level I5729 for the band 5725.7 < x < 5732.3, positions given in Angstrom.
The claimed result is 2.45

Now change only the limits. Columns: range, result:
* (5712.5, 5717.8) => 2.37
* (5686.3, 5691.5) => 2.3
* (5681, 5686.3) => 2.34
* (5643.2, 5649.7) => 2.34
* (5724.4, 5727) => 2.42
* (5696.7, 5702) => 2.19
